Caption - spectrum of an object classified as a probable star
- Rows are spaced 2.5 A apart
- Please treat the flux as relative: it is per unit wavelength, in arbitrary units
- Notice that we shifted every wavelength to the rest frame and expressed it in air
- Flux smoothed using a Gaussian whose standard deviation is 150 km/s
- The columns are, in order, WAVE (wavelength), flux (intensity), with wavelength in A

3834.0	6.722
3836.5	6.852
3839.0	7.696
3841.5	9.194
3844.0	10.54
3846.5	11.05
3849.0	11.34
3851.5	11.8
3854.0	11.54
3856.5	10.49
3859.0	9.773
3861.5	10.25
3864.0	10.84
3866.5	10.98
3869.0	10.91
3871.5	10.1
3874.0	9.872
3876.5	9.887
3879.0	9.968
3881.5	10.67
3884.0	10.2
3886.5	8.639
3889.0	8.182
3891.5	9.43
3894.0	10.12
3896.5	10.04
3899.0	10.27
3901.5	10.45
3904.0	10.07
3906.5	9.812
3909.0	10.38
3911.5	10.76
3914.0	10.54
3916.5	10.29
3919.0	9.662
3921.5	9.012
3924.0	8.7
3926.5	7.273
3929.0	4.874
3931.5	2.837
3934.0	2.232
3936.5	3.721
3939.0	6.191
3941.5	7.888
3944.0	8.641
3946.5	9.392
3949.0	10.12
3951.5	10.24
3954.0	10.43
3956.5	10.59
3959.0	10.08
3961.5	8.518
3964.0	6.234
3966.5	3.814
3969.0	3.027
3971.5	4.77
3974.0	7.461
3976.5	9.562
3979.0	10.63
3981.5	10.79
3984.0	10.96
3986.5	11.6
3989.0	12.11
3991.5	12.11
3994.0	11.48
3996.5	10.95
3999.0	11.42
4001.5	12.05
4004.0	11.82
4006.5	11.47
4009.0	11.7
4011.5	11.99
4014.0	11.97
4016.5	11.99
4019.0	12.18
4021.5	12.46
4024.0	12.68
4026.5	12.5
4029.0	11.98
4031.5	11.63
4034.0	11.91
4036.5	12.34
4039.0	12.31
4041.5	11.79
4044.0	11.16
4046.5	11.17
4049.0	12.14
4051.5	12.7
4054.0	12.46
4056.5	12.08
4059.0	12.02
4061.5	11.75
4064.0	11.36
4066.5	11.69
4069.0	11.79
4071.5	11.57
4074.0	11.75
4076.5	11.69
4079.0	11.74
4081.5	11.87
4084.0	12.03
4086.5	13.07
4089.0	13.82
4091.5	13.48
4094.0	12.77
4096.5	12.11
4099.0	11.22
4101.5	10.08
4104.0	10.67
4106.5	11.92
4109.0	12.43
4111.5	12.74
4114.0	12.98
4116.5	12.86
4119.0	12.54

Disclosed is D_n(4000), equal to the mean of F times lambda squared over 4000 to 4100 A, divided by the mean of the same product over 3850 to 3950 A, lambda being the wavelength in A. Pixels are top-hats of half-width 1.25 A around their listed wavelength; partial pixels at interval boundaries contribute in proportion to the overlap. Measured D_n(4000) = 1.4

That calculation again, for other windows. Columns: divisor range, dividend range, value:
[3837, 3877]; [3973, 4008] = 1.15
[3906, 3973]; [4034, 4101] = 1.66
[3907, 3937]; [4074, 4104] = 1.71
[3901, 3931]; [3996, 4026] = 1.37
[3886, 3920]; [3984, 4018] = 1.24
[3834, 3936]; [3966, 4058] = 1.26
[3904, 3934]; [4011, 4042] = 1.54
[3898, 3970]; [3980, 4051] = 1.51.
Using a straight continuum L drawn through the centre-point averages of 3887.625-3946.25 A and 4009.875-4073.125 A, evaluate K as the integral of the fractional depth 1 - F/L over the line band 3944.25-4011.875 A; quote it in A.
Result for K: 2.5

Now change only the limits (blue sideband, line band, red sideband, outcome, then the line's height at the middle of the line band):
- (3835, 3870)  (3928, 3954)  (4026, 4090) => 9.9 A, 11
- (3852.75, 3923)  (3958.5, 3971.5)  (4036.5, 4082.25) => 5.9 A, 10.9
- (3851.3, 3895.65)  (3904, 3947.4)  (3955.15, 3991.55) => 7.4 A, 9.41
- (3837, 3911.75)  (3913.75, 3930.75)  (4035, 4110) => 3.6 A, 10.6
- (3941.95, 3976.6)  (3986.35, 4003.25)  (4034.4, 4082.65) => -4.1 A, 9.39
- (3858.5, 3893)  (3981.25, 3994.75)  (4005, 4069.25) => -0.2 A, 11.4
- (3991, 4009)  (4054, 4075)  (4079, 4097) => 1.0 A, 12.4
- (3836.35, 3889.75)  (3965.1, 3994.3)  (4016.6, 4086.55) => 6.1 A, 11.3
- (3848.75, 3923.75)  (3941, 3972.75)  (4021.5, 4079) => 8.5 A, 10.9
